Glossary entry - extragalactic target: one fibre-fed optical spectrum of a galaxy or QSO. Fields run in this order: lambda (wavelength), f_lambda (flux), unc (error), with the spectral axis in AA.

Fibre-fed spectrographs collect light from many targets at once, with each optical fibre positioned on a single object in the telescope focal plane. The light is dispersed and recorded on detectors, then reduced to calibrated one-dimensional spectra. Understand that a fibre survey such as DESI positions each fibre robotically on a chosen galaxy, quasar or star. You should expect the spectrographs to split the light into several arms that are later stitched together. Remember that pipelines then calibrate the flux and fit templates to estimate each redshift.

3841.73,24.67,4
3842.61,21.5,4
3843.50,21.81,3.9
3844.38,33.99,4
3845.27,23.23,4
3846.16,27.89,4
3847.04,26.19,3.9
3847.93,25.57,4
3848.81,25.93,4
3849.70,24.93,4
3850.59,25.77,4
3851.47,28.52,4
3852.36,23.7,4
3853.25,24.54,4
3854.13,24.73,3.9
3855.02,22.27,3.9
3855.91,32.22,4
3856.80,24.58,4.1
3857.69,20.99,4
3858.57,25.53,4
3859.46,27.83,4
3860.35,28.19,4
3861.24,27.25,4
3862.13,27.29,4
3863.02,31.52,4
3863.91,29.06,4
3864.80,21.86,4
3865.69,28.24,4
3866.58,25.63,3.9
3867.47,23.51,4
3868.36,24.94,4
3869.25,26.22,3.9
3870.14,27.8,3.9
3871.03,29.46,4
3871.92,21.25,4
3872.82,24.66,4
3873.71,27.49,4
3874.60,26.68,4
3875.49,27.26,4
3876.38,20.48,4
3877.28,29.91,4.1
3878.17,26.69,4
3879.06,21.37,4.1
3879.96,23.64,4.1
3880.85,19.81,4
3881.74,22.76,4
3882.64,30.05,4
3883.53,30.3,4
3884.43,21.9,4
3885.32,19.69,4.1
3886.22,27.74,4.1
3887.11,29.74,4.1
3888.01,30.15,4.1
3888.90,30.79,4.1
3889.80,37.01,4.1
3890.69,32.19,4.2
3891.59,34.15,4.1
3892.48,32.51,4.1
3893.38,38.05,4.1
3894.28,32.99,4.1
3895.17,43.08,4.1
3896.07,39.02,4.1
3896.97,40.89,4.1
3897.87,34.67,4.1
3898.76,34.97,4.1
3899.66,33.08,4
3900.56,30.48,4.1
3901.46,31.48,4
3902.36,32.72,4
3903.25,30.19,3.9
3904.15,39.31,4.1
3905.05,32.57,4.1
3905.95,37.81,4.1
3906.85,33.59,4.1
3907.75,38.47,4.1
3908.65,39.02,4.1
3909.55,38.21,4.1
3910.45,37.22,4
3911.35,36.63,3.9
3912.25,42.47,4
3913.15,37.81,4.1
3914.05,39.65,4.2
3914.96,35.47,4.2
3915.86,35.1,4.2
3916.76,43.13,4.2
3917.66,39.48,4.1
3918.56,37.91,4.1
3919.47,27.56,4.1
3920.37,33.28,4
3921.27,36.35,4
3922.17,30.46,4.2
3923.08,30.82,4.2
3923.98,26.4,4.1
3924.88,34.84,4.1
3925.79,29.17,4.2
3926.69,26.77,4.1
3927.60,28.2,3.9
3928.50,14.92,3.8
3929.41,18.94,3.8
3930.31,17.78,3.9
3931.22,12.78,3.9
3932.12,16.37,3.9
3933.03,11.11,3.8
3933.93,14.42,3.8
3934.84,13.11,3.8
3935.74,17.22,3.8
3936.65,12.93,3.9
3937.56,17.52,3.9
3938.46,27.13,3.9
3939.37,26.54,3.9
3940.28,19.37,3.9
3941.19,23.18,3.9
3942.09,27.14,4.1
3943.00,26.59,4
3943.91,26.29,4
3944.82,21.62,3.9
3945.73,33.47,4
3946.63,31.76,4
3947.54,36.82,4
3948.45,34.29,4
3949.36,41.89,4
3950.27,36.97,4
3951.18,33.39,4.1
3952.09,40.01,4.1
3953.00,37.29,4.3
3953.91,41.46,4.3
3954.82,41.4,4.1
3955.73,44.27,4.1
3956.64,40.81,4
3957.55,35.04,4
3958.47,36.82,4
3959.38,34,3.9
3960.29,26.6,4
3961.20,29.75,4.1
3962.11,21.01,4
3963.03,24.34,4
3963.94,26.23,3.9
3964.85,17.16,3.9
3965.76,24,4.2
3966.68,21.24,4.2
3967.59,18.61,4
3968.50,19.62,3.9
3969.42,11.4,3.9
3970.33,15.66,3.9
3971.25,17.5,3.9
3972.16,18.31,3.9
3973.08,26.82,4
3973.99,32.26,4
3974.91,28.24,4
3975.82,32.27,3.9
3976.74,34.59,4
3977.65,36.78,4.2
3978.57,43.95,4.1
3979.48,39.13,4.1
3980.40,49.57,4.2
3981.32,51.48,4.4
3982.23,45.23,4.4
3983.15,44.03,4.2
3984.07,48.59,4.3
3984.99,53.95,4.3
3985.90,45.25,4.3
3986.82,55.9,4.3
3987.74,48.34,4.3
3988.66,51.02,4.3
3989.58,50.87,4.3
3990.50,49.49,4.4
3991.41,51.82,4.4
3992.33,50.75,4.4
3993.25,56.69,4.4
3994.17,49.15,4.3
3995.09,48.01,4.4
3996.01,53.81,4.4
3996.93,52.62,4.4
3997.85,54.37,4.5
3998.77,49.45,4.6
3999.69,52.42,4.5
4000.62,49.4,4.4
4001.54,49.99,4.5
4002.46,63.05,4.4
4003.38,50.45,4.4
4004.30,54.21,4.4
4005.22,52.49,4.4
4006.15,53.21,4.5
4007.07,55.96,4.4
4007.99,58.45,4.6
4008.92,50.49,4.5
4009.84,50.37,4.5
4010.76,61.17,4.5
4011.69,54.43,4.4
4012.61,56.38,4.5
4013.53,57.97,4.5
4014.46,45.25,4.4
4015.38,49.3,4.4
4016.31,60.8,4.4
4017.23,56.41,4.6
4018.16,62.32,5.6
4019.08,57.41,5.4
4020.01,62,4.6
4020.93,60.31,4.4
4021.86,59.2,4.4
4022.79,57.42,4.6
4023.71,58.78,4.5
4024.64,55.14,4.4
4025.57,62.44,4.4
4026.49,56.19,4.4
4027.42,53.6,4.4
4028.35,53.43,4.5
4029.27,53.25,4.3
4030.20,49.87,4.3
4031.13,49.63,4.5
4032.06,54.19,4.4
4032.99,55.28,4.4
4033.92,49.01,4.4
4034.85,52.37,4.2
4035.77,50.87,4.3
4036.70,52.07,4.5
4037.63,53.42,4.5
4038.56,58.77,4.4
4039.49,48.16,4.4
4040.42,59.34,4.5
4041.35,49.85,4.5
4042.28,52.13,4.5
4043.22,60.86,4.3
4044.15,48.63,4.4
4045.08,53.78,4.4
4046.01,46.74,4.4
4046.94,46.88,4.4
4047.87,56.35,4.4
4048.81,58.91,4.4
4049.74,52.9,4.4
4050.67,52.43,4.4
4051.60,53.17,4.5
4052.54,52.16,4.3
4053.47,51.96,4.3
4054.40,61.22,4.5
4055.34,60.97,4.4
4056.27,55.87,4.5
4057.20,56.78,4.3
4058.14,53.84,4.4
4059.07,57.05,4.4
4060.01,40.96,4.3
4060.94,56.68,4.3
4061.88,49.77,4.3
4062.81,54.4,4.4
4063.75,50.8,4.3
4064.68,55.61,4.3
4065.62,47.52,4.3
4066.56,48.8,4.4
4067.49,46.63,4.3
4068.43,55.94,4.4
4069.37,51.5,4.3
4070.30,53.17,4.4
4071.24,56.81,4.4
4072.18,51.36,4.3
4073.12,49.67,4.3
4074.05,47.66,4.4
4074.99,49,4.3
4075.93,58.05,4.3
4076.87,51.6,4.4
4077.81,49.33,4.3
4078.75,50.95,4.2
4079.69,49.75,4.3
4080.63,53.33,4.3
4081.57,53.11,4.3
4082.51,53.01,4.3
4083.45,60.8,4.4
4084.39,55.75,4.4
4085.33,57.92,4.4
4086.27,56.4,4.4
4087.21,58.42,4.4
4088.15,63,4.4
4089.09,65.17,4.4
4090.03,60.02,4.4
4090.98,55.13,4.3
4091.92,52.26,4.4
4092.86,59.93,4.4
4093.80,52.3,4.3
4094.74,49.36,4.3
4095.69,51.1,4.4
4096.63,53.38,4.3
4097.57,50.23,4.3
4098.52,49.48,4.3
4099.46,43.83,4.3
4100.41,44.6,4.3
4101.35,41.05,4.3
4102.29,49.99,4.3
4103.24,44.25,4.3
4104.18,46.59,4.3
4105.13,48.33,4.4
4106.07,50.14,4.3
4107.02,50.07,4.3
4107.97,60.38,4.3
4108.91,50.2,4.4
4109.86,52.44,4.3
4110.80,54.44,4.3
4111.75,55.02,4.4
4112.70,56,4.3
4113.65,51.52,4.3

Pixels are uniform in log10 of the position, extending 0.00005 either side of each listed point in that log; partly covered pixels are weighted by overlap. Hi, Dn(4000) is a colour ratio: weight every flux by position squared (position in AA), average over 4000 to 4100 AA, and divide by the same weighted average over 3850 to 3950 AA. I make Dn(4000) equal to 2.0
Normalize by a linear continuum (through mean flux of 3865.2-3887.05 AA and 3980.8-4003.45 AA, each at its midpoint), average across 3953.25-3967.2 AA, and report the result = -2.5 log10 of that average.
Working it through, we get 0.38 mag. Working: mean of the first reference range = 25.4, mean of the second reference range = 51.1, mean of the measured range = 31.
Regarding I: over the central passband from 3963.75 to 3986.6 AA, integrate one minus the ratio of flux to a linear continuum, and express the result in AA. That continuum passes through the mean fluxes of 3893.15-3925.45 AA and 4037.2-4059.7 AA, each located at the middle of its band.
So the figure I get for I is 6.3 AA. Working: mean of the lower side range 35.7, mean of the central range 32.4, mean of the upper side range 54.2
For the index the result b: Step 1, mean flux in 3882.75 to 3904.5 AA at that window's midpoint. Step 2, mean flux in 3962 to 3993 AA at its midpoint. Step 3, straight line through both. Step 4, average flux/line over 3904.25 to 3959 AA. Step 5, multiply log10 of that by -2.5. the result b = 0.114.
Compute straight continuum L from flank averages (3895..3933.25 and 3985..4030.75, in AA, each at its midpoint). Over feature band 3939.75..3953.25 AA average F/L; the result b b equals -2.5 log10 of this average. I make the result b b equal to 0.27 mag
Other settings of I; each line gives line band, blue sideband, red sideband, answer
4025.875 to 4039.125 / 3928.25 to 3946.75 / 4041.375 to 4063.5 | -1.47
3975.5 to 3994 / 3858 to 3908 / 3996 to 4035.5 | 0.68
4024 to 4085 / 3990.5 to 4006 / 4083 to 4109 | -0.53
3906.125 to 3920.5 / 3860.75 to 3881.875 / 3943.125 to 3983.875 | -4.41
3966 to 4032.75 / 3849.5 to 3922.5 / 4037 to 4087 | -3.41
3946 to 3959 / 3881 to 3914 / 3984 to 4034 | 1.71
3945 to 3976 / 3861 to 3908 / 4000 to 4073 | 8.89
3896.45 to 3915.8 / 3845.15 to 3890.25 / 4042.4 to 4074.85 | -2.73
